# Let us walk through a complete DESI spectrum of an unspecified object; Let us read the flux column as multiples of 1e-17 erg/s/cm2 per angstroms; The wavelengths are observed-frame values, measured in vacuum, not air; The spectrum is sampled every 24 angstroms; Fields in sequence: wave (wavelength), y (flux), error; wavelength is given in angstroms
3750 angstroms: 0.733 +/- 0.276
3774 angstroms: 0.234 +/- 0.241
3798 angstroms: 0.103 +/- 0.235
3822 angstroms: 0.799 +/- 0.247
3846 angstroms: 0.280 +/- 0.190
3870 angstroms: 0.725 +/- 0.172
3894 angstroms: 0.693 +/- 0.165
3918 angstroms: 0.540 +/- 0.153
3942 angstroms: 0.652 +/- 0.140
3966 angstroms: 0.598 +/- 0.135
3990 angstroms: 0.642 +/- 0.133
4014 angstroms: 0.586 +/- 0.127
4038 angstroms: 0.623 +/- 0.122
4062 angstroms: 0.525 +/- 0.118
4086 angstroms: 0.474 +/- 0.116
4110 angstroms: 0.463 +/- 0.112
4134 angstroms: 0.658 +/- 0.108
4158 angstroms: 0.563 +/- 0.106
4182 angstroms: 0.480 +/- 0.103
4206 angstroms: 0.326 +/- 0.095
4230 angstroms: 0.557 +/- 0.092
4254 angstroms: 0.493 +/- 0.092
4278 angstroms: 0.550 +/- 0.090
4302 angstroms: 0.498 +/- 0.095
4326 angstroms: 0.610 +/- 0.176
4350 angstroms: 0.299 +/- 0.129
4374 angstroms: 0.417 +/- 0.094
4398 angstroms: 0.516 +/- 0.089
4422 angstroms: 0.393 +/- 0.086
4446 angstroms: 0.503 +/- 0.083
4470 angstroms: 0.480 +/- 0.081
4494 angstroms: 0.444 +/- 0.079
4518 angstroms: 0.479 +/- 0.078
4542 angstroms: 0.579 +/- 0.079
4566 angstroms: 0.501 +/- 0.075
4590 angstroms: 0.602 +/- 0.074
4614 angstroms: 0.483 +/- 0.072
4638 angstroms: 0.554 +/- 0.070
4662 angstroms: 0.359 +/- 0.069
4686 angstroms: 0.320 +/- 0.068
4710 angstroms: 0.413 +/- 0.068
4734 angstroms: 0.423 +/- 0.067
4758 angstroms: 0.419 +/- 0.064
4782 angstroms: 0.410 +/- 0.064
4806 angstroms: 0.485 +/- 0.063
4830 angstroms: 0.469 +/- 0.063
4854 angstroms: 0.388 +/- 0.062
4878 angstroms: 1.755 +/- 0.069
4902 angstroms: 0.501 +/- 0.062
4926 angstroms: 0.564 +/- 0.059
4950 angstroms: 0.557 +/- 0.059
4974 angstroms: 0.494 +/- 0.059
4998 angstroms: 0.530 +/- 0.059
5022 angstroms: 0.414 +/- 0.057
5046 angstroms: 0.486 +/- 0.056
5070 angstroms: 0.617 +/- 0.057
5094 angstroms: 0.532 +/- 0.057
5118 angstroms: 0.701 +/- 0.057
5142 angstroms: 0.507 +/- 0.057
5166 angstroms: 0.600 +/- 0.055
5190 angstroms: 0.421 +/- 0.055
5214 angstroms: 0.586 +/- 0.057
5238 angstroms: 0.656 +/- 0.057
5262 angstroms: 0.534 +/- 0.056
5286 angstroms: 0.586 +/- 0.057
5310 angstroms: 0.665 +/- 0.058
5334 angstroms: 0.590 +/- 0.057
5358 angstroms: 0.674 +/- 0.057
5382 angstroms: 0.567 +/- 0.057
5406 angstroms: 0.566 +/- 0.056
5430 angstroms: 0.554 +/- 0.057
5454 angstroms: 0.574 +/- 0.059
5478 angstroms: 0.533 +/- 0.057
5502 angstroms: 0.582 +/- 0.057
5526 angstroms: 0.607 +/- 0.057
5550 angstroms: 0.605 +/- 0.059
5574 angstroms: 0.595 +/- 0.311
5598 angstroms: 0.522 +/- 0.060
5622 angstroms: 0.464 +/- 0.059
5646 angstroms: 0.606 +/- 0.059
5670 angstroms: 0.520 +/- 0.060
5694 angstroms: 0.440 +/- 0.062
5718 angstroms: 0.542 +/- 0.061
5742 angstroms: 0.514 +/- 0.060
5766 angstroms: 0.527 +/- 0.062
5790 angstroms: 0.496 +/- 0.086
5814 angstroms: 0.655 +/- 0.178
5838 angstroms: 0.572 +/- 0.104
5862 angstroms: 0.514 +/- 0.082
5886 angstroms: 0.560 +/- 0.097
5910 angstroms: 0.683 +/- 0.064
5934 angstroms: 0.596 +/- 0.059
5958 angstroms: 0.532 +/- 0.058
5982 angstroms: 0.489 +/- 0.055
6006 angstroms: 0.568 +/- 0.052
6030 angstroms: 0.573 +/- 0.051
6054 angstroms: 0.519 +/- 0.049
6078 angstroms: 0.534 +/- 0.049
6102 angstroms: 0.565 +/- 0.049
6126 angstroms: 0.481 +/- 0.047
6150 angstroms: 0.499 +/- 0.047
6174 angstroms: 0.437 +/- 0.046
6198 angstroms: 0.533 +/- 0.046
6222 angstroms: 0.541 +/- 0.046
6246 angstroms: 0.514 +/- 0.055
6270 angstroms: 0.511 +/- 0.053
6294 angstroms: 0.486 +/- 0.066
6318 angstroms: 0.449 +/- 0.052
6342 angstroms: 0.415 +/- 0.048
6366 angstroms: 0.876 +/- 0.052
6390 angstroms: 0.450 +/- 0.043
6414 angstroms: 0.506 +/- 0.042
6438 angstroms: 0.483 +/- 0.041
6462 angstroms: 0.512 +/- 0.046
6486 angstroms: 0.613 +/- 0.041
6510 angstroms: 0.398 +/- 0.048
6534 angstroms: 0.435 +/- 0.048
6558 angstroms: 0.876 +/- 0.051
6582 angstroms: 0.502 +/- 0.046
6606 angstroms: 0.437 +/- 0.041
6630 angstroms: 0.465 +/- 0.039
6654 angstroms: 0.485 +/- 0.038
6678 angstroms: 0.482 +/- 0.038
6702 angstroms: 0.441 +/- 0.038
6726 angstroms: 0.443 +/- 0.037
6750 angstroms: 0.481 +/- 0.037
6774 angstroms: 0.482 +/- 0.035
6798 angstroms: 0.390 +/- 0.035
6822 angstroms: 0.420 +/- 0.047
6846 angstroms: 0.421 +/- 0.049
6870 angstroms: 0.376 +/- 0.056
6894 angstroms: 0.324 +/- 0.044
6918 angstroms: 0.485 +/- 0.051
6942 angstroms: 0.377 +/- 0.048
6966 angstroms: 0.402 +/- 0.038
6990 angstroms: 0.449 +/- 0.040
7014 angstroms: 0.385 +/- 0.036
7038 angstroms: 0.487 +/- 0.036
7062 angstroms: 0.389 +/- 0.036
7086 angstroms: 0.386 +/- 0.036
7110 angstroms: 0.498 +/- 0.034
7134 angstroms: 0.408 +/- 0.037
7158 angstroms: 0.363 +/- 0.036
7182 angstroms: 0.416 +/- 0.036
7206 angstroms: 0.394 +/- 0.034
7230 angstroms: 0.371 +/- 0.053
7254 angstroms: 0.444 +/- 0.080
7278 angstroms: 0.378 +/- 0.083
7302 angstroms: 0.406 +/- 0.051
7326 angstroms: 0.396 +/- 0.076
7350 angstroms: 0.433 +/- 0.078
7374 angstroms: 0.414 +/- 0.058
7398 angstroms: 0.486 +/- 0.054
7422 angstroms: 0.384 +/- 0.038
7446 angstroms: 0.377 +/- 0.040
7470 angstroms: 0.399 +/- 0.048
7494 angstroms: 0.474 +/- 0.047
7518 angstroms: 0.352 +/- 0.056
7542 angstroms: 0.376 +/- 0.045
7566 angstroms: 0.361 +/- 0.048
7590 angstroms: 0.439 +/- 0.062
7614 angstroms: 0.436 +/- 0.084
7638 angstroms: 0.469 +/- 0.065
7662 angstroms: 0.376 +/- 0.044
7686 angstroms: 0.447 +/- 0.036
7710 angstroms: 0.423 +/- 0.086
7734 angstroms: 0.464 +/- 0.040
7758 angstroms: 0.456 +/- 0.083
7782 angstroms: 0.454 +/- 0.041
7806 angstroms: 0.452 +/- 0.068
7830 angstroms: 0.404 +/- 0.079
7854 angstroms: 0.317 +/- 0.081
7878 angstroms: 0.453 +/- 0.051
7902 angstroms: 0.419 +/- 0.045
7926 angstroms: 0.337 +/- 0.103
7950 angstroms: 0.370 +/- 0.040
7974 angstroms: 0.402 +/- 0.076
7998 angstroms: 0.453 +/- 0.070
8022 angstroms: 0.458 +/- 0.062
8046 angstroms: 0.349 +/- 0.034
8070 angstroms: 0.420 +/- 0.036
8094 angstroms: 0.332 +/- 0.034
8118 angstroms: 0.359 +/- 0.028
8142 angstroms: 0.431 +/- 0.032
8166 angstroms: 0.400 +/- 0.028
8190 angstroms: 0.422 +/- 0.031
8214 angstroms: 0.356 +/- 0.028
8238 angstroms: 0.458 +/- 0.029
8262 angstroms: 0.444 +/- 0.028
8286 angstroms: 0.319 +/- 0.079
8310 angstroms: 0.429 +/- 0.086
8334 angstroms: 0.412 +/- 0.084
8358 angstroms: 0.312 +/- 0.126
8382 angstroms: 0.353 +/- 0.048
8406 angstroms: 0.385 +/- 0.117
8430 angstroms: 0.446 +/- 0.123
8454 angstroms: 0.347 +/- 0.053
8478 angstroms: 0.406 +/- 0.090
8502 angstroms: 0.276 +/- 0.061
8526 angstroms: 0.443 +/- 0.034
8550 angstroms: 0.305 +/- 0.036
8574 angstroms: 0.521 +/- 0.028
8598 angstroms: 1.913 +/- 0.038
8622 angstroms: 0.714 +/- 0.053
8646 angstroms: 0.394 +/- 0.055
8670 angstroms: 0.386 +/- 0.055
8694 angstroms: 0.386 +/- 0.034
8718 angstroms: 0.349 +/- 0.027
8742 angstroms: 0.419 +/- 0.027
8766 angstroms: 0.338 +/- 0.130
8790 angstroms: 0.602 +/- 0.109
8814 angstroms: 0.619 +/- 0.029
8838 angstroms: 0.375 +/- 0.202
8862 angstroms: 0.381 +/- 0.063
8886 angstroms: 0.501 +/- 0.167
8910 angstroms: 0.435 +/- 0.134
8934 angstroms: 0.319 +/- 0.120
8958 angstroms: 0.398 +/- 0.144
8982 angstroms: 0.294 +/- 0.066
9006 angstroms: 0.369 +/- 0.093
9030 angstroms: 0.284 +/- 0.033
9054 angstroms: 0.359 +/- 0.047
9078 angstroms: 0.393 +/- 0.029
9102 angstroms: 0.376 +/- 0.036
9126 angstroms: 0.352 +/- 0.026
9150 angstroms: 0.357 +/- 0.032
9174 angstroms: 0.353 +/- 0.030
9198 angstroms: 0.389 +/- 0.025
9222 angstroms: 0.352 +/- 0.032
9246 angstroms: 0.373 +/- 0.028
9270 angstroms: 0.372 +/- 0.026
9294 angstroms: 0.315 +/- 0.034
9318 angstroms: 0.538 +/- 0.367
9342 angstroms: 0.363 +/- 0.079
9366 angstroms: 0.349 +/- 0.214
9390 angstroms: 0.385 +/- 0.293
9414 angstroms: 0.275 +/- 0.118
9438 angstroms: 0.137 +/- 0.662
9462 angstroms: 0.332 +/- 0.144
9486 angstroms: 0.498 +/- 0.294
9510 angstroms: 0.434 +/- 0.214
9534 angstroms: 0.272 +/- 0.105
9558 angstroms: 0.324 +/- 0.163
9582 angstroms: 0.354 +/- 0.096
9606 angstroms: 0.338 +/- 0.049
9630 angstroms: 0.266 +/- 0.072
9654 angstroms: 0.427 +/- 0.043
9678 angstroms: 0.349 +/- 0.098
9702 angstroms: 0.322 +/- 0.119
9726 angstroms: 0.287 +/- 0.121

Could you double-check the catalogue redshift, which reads 0.309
